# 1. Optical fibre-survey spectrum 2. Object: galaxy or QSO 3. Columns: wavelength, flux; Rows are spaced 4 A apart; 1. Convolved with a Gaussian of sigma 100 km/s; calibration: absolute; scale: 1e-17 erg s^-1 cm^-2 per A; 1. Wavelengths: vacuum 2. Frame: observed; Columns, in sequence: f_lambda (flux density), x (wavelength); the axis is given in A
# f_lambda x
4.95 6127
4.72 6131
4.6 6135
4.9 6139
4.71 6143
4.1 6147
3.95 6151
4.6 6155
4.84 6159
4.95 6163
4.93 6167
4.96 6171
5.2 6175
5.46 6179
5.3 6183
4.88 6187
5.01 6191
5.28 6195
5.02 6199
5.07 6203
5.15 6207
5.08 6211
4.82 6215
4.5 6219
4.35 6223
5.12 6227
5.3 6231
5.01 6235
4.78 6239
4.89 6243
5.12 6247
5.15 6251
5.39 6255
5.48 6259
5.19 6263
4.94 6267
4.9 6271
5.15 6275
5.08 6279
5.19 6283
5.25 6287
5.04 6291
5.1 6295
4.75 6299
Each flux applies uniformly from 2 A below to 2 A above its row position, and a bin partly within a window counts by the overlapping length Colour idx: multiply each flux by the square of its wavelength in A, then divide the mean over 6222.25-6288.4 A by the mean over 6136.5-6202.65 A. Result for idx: 1.1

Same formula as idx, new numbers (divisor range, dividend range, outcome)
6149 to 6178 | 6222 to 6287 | 1.09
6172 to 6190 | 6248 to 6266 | 1.04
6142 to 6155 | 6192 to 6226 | 1.17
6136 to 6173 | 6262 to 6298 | 1.14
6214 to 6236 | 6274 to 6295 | 1.08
